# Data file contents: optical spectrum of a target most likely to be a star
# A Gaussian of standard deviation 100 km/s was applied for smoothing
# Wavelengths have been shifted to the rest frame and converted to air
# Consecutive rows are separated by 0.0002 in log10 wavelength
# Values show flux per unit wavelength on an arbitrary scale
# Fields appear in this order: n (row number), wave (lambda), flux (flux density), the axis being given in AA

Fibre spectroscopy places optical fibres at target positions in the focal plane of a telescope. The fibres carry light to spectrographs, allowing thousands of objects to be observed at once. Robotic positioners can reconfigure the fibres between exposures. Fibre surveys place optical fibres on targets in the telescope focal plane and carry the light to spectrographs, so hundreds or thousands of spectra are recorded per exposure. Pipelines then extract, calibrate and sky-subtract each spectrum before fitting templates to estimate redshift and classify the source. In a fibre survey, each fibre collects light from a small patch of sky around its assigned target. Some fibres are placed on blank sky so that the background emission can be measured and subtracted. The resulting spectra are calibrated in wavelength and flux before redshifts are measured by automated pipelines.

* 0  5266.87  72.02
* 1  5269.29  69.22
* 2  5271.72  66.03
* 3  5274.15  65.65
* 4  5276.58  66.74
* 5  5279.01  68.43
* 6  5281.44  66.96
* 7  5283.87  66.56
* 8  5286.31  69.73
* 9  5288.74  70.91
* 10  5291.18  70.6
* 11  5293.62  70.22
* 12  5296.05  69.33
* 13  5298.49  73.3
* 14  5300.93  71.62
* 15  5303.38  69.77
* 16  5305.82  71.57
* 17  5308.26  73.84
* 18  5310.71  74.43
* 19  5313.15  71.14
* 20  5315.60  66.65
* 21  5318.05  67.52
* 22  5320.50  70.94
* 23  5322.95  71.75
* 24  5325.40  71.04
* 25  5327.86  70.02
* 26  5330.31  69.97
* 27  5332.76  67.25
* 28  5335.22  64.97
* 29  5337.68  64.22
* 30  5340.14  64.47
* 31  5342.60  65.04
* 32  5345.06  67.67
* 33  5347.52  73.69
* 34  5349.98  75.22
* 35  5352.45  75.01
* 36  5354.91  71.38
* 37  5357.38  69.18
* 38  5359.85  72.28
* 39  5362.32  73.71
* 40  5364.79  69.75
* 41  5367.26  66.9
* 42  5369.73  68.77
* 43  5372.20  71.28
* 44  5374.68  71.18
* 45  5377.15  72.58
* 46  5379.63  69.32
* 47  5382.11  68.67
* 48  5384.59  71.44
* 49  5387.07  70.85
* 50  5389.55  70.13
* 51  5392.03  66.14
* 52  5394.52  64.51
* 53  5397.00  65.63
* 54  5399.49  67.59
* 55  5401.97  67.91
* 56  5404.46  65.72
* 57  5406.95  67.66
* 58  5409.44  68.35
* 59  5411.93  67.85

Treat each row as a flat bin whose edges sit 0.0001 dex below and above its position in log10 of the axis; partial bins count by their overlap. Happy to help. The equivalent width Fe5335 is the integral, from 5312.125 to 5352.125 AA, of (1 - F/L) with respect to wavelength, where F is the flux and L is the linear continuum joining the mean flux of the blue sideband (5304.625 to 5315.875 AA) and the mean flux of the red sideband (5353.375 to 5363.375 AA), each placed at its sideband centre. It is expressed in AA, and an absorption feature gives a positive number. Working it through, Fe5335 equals 1.6 AA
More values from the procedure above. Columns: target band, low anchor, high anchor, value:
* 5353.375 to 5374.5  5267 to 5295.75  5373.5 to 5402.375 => -0.5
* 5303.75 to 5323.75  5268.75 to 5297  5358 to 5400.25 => -0.6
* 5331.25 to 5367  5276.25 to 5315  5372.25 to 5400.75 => 0.0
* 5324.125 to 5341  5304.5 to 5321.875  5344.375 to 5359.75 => 1.0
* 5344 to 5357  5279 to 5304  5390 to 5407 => -0.8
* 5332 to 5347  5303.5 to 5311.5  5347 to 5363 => 1.4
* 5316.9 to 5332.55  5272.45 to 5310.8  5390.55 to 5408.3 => -0.3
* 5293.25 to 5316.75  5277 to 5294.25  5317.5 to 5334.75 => -0.7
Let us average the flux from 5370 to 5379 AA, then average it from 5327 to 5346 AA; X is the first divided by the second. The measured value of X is 1.07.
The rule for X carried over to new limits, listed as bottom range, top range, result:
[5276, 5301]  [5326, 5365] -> 1.00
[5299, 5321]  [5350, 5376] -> 1.00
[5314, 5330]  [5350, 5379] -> 1.02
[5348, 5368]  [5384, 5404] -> 0.94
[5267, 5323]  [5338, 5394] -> 1.00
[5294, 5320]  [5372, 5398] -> 0.98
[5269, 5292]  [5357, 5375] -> 1.04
